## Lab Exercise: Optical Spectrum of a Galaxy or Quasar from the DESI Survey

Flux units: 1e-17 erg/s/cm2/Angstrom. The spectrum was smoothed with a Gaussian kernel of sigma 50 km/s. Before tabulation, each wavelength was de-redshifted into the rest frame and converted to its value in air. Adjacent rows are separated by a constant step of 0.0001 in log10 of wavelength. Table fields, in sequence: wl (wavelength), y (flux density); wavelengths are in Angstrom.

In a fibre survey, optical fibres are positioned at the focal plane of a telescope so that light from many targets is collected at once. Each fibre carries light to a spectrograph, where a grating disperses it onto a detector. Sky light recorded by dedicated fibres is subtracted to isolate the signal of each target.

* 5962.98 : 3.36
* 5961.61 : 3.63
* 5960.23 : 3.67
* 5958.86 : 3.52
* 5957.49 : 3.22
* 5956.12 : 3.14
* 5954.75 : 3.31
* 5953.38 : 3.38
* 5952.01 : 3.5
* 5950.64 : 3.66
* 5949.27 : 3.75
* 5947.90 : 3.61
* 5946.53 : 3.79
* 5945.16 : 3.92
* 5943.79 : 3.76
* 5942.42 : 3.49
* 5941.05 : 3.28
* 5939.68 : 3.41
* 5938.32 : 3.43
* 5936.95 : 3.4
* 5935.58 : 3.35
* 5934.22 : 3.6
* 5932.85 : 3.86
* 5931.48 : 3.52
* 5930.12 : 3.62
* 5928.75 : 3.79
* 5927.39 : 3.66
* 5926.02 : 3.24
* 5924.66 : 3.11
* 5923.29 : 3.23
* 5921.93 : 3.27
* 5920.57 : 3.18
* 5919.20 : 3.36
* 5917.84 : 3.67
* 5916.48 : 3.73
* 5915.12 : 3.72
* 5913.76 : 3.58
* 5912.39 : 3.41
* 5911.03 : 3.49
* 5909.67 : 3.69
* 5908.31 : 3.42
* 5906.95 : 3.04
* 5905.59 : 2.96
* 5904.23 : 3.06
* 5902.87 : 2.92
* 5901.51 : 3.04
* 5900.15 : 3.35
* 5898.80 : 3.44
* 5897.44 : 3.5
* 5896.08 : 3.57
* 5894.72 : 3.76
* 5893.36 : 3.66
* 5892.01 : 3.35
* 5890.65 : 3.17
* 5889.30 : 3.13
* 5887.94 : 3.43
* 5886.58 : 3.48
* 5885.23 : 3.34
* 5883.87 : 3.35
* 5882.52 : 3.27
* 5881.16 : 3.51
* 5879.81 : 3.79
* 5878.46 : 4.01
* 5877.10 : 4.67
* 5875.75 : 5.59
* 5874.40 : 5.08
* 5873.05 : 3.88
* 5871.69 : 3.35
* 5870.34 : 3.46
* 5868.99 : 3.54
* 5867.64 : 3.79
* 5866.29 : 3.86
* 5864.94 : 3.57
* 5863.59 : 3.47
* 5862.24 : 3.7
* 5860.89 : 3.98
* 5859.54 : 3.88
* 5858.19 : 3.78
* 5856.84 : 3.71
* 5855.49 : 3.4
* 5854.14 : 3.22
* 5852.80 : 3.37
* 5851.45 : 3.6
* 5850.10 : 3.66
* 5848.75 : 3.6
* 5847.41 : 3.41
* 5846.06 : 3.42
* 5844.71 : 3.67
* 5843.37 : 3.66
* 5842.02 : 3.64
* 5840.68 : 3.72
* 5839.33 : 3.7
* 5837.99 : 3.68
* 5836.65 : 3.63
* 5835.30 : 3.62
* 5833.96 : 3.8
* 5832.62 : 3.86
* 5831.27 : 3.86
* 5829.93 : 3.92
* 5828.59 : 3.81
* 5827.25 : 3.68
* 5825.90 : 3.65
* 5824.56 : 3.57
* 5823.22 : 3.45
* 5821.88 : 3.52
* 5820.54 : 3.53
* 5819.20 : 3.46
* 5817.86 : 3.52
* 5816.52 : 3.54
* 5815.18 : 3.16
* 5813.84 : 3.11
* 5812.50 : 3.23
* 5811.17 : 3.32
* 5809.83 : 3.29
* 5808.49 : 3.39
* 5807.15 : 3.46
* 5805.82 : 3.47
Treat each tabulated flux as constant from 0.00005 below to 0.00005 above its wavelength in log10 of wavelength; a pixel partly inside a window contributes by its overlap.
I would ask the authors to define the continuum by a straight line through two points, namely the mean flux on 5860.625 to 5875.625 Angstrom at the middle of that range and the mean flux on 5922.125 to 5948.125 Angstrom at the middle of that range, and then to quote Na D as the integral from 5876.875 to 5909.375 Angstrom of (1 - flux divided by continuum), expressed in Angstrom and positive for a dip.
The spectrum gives 2.78 Angstrom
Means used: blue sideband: 3.85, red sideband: 3.52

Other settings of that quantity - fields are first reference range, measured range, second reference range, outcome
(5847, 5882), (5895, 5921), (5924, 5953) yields 2.0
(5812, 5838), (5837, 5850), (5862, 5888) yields 0.2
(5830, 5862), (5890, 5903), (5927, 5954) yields 0.8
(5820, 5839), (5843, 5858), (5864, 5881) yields 1.3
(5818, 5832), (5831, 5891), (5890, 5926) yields -3.0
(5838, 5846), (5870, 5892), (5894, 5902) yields -1.6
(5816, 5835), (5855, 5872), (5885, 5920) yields -0.7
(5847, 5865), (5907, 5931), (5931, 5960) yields 0.5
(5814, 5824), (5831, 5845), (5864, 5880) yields -0.2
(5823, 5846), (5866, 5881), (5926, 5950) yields -1.7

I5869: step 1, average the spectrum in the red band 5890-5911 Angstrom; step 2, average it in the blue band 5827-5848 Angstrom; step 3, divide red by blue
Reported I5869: 0.90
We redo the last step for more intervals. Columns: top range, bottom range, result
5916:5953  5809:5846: 0.99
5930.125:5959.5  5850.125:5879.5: 0.92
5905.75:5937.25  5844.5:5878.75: 0.91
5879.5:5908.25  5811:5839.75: 0.93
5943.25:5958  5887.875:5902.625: 1.05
